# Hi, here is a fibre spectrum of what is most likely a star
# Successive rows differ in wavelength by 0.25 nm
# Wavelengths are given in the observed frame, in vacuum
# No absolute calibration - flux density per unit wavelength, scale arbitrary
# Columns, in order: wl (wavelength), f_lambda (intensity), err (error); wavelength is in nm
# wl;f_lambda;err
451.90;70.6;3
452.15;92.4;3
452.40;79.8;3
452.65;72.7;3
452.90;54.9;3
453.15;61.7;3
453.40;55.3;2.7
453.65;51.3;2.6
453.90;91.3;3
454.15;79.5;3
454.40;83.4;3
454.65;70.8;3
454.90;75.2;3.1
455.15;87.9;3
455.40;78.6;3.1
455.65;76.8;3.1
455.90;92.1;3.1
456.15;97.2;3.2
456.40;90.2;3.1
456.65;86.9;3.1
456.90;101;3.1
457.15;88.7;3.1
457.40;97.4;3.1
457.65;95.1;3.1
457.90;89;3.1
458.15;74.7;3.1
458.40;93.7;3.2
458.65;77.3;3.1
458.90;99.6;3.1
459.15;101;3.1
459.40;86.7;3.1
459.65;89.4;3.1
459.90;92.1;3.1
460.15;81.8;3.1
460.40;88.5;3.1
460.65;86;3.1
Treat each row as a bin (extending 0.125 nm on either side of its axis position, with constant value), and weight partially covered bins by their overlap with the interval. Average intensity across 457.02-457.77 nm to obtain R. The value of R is 93.8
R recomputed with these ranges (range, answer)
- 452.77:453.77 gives 55.9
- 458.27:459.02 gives 90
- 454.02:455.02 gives 77.3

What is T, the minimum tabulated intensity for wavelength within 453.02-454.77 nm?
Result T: 51.3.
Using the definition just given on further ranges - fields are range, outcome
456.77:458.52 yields 74.7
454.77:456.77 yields 75.2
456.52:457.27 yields 86.9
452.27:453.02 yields 54.9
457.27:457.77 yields 95.1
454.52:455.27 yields 70.8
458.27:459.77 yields 77.3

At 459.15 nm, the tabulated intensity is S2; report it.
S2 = 101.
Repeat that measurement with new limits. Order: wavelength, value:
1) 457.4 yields 97.4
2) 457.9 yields 89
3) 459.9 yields 92.1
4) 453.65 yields 51.3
